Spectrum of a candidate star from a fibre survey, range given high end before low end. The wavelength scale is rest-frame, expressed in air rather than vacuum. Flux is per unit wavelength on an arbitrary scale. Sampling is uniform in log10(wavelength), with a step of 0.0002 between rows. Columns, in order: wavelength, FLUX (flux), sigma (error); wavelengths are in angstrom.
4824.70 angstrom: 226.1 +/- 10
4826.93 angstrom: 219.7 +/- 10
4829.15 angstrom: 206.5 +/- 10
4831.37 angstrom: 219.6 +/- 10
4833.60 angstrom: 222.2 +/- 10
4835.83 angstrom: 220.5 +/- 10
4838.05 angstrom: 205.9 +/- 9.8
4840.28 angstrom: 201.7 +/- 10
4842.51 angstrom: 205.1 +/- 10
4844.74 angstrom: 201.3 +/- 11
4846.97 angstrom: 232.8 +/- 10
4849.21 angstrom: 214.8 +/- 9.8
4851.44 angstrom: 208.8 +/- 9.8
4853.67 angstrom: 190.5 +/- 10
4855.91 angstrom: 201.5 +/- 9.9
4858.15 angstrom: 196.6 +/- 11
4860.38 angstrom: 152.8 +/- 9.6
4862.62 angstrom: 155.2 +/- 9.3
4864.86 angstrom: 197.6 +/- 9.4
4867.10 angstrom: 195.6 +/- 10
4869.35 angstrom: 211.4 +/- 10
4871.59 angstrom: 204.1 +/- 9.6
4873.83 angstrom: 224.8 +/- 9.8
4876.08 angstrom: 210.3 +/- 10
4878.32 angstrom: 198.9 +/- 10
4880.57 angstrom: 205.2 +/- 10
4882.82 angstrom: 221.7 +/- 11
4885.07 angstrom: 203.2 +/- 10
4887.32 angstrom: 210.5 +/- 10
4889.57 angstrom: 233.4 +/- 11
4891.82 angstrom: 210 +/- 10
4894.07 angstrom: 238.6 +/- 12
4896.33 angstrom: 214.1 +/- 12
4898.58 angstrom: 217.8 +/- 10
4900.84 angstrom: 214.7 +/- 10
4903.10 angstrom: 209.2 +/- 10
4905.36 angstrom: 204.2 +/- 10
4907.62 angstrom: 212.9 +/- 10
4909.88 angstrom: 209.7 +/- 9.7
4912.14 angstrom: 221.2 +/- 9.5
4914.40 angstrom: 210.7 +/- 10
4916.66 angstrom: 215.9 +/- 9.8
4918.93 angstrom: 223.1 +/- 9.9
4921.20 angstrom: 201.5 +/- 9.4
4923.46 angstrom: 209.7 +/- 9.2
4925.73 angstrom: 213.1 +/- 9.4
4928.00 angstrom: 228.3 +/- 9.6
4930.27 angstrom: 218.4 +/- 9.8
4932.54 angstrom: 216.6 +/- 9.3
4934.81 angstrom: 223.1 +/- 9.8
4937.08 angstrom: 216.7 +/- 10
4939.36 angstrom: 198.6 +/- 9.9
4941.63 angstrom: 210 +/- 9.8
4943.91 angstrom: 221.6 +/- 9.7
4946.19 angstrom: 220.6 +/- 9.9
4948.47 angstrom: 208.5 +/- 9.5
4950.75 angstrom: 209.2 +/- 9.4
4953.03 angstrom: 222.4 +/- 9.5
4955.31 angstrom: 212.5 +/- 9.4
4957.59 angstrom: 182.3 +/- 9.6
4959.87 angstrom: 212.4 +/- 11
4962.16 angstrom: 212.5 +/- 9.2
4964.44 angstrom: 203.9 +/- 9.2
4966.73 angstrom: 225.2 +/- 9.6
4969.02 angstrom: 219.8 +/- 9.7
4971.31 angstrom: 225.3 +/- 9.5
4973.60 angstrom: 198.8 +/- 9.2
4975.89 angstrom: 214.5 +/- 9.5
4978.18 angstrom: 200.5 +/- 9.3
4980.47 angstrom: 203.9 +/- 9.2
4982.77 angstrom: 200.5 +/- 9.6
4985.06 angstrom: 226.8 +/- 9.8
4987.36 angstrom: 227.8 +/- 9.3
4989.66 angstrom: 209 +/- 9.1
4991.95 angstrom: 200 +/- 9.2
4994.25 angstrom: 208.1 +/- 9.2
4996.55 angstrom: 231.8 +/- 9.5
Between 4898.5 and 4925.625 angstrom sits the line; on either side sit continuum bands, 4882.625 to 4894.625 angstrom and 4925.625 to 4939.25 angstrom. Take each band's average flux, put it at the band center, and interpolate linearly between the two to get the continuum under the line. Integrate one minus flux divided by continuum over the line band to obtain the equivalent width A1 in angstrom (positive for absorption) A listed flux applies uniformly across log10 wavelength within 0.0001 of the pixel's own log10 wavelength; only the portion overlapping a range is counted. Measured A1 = 0.8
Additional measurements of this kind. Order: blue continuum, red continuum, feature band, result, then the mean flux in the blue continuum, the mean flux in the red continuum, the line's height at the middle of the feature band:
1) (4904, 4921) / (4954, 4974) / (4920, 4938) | -0.30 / 213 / 211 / 212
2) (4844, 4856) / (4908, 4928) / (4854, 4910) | 1.46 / 209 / 214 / 211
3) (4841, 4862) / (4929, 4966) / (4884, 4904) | -1.17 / 199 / 212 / 205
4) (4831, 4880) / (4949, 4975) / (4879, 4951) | -2.46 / 203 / 211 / 208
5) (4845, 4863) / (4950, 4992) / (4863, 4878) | -0.46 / 196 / 211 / 198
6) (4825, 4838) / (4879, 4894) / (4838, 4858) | 0.94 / 217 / 215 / 217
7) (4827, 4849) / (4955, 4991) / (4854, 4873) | 2.04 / 213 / 211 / 213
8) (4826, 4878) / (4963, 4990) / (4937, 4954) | -0.18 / 204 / 213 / 211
